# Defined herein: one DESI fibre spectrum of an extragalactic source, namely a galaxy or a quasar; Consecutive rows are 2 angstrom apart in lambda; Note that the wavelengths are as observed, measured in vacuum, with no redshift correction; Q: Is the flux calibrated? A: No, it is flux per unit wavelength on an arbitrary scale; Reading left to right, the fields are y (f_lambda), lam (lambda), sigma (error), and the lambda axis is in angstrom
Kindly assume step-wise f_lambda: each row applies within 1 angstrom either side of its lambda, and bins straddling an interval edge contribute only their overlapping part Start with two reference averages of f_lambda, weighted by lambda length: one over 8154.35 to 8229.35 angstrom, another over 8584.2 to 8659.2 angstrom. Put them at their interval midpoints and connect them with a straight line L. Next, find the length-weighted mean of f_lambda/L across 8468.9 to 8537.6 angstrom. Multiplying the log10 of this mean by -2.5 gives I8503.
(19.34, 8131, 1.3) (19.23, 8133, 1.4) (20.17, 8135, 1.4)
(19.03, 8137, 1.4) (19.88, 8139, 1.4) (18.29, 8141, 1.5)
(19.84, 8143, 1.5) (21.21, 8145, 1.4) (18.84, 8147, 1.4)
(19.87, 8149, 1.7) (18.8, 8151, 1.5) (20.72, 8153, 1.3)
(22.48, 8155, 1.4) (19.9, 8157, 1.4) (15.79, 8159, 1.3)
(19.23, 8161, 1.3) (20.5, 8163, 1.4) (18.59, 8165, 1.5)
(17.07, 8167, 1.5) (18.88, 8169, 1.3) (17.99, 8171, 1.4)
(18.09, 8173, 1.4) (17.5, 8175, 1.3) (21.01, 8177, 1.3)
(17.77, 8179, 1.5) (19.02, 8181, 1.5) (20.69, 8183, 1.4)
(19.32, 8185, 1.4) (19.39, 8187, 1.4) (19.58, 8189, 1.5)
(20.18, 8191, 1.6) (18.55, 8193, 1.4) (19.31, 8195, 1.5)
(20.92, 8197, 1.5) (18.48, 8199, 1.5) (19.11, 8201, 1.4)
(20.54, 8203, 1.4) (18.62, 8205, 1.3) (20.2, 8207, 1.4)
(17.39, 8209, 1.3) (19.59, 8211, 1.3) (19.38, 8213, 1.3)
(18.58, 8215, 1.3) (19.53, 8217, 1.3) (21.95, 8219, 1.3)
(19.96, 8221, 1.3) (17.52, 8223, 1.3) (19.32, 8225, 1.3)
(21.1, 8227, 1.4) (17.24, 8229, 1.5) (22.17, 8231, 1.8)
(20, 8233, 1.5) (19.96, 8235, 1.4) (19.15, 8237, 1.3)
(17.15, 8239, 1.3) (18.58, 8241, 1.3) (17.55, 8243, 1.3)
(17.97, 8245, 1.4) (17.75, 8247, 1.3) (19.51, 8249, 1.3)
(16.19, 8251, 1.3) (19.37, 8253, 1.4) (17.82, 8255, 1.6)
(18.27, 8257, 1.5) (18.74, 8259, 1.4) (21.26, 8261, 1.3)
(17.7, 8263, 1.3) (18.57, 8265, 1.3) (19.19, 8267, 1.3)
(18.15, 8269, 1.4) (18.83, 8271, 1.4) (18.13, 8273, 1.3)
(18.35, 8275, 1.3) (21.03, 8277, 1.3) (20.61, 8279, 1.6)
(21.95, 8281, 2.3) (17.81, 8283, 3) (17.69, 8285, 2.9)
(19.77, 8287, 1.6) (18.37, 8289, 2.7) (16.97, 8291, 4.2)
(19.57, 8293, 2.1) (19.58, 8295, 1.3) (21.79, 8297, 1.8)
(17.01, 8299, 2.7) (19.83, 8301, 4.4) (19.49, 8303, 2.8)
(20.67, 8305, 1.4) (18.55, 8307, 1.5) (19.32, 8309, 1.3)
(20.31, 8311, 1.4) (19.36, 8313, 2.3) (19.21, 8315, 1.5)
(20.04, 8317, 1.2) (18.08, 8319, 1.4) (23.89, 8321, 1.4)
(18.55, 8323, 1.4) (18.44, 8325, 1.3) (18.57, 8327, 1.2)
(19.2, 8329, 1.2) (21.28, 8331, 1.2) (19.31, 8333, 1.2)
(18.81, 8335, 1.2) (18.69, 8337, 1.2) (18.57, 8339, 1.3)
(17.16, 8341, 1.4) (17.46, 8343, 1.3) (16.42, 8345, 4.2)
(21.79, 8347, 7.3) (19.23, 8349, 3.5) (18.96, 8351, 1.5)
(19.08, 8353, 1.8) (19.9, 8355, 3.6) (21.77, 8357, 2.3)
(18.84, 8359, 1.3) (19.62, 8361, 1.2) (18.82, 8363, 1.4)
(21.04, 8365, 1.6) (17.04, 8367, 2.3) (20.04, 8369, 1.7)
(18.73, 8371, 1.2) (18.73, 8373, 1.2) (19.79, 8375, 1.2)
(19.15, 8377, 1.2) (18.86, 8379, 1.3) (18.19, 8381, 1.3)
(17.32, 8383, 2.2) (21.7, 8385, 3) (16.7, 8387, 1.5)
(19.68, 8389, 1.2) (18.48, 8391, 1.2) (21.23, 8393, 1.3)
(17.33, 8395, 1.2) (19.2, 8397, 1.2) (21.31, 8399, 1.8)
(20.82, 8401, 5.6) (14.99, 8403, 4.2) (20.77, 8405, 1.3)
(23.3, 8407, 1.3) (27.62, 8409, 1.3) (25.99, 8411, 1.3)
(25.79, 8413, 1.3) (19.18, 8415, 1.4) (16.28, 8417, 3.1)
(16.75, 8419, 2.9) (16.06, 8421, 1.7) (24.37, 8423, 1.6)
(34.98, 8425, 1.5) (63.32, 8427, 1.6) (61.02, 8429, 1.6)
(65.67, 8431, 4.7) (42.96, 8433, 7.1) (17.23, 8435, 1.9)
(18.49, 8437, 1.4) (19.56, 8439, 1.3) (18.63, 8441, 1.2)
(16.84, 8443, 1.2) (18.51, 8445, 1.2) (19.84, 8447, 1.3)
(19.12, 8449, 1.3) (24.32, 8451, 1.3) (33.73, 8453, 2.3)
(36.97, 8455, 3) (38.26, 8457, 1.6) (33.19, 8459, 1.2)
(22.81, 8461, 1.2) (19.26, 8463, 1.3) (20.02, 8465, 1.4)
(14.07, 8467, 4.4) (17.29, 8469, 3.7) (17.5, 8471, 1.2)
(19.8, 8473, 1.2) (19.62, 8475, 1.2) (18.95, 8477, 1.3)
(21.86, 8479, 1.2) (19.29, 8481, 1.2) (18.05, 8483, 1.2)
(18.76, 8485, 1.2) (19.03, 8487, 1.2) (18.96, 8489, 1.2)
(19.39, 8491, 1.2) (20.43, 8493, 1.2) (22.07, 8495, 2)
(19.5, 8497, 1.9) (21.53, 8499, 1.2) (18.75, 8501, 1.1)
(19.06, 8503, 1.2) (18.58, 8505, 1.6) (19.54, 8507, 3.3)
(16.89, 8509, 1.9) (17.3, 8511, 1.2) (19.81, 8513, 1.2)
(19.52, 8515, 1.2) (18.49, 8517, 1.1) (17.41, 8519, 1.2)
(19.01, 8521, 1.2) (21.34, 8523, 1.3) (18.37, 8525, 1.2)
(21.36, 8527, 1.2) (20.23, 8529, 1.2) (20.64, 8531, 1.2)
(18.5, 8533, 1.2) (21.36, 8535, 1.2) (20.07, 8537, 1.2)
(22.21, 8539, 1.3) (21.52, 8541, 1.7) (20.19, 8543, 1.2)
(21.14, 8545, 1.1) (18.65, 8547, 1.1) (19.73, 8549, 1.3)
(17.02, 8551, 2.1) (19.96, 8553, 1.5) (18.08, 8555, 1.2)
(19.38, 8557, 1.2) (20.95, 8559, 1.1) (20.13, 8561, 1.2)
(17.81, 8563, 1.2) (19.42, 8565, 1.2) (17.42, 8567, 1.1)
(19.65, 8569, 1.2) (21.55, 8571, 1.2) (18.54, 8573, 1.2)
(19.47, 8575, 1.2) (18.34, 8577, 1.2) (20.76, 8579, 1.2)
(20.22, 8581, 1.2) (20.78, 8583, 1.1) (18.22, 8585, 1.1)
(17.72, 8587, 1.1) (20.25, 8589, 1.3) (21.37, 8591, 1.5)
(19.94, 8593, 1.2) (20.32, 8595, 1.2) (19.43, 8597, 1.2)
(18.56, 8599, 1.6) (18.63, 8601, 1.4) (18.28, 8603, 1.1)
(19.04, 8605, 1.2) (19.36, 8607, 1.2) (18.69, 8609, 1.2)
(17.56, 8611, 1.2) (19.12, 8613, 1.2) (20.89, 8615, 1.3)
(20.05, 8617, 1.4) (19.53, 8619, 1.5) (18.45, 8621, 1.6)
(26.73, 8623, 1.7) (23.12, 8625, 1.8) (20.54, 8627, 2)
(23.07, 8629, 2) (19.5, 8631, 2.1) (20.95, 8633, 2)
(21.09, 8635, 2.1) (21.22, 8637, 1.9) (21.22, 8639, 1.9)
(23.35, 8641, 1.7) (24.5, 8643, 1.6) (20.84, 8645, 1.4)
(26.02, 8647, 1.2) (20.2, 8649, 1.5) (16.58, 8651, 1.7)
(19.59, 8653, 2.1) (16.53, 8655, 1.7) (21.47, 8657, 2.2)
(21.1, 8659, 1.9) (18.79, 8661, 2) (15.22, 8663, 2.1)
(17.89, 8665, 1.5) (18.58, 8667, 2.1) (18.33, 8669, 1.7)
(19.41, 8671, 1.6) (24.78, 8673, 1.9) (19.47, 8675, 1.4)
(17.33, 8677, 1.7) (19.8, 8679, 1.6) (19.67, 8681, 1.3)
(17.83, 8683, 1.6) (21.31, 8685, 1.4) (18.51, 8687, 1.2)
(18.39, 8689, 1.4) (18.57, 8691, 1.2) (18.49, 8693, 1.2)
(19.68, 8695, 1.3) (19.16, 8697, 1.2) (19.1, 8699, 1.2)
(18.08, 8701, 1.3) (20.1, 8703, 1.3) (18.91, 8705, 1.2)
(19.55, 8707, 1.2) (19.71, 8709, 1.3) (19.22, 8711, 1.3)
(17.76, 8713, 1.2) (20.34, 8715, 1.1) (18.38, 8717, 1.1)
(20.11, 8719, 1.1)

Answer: 0.03 mag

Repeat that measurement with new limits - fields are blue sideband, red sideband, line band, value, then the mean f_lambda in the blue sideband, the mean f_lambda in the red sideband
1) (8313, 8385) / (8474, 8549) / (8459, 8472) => -0.01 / 19.2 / 19.7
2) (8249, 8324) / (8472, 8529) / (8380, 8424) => -0.05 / 19.2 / 19.4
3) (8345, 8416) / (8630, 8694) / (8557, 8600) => 0.02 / 20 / 19.9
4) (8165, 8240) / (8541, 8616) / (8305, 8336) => -0.02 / 19.2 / 19.4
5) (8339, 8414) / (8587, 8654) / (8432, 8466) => -0.23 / 19.8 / 20.5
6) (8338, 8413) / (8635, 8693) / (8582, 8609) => 0.03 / 19.7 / 19.9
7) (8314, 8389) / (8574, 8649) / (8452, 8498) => -0.12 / 19.2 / 20.5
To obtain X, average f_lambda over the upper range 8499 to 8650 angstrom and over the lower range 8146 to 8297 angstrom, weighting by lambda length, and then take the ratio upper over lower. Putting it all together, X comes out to 1.0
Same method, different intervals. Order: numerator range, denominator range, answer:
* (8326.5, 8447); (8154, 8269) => 1.17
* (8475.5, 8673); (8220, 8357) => 1.04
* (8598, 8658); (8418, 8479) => 0.76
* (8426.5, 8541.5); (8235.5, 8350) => 1.21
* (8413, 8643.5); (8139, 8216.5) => 1.13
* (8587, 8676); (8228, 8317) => 1.06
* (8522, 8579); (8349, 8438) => 0.84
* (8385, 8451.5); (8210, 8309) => 1.31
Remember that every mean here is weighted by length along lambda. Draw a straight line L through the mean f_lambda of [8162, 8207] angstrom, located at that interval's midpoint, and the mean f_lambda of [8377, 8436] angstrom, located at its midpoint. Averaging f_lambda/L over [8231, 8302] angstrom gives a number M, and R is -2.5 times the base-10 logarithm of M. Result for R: 0.14 mag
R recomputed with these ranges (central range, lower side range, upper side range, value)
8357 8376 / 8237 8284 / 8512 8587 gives -0.015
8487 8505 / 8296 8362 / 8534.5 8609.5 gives -0.018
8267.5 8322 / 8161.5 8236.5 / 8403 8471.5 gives 0.149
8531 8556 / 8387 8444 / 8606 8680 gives 0.144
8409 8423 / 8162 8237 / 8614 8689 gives -0.056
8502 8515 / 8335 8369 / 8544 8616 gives 0.037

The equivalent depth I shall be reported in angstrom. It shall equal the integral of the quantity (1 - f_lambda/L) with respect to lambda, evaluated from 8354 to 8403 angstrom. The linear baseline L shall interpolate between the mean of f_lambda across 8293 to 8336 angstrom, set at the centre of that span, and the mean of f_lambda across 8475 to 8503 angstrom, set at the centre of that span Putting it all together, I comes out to 0.9 angstrom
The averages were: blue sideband 19.6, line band 19.3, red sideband 19.7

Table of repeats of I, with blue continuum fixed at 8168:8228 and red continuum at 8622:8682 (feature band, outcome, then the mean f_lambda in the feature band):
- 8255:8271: 0.59 angstrom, 18.8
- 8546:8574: 1.58 angstrom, 19.2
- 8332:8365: 1.07 angstrom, 19.1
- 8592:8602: 0.51 angstrom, 19.4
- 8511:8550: 0.62 angstrom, 19.9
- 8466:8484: 1.42 angstrom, 18.5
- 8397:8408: -0.15 angstrom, 20.1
